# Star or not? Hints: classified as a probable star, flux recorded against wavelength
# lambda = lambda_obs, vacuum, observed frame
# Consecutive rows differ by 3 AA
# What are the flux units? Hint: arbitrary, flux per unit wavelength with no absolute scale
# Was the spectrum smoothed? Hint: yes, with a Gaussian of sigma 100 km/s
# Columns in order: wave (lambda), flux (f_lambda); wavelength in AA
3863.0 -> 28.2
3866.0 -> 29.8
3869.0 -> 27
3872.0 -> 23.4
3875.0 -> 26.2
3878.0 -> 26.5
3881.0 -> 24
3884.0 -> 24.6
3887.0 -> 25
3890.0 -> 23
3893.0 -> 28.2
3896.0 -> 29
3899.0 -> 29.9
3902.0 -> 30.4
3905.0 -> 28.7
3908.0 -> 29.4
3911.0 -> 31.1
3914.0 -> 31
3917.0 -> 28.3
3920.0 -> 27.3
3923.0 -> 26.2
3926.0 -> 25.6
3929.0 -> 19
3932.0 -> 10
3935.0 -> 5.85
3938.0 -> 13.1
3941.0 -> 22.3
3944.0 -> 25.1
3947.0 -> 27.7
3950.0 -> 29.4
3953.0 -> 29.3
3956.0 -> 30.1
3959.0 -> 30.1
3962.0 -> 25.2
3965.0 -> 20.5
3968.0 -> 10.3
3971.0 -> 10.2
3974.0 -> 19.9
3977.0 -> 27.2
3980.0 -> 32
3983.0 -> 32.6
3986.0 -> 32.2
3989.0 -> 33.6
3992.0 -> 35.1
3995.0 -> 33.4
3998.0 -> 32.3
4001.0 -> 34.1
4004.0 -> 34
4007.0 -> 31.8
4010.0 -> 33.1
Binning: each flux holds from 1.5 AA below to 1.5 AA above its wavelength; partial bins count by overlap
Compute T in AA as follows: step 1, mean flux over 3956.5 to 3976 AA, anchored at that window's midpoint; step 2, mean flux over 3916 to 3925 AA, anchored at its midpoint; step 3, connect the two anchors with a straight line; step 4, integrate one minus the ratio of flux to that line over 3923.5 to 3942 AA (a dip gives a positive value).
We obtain 6.6 AA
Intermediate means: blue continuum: 27.1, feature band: 16.4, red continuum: 20.1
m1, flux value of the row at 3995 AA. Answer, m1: 33.4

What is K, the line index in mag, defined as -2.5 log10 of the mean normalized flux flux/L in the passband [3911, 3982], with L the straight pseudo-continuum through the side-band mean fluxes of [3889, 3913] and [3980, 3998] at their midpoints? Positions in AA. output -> 0.32 mag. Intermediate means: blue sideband 28.9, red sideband 33.2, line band 23.1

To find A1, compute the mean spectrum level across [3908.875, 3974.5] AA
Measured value 22.7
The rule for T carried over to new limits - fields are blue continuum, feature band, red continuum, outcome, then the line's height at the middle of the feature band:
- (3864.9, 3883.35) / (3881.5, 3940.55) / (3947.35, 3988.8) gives 3.2 AA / 25.9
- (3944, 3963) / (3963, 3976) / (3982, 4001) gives 6.1 AA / 30.5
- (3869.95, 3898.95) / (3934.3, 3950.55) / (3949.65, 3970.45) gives 2.4 AA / 24.5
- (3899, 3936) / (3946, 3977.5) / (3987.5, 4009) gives 6.3 AA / 29.6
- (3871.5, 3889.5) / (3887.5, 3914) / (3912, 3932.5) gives -4.1 AA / 24.9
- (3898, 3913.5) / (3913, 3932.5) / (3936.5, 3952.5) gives 2.1 AA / 27.3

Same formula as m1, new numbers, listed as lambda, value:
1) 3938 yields 13.1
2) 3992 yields 35.1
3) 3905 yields 28.7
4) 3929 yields 19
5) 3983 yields 32.6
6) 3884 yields 24.6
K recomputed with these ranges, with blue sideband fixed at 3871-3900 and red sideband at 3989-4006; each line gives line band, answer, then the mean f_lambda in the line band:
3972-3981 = 0.27 mag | 25.2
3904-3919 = -0.07 mag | 29.7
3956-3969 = 0.33 mag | 22.9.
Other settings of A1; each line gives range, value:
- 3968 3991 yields 25.9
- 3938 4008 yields 27.4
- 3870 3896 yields 25.4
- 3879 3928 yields 27.5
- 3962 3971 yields 16.2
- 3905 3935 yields 24.5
